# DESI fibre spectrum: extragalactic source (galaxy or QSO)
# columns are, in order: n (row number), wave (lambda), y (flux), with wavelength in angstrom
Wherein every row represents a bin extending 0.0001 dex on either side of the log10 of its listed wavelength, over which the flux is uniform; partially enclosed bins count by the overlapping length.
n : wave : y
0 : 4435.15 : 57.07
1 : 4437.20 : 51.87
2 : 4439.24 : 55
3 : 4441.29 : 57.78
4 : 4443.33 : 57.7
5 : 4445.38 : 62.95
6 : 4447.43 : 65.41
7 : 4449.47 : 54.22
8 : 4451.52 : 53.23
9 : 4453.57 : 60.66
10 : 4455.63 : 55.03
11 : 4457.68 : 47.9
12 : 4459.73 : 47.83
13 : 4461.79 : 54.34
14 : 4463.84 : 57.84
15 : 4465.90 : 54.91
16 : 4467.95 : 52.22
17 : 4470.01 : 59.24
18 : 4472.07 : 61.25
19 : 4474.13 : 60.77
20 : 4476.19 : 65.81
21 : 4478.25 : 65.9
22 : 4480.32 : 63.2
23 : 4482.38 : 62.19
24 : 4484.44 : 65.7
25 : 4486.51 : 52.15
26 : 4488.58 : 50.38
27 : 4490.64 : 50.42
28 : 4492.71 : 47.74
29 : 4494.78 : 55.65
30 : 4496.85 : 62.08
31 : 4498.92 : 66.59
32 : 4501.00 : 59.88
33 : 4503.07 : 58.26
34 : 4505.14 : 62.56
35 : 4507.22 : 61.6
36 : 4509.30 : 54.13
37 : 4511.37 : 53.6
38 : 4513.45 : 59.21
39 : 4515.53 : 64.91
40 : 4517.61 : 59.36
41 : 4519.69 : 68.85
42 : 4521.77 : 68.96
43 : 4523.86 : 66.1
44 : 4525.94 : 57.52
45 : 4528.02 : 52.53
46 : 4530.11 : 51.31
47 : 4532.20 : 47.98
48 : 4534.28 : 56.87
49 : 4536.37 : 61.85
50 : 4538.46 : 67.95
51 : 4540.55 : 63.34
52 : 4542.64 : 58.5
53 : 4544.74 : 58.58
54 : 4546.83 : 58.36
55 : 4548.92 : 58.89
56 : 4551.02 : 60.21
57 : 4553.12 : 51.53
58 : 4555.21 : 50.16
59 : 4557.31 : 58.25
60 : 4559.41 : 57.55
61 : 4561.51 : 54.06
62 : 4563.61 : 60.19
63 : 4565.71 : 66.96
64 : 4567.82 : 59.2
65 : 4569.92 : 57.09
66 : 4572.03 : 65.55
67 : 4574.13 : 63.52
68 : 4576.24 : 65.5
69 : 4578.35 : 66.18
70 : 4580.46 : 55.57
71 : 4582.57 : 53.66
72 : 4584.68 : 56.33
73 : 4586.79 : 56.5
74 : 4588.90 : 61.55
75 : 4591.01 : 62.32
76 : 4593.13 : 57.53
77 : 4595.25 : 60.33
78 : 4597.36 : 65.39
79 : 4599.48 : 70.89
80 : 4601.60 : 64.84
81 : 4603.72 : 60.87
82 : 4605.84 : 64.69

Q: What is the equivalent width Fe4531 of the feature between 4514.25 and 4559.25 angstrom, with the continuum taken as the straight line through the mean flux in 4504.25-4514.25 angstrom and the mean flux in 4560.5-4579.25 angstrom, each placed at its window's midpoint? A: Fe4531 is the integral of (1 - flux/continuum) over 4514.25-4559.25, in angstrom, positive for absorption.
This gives 0.55 angstrom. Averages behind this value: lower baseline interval 58.1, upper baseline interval 62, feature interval 59.1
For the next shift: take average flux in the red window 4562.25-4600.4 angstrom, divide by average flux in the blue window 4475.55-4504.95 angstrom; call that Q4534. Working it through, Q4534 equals 1.04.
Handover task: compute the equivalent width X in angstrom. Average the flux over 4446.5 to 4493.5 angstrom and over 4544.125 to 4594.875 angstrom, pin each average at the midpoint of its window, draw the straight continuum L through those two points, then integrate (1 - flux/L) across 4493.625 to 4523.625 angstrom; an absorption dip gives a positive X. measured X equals -1.8 angstrom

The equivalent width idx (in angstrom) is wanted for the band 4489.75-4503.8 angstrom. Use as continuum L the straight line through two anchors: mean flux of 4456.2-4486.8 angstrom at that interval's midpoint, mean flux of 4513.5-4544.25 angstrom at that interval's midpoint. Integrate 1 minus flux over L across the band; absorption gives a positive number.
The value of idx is 0.4 angstrom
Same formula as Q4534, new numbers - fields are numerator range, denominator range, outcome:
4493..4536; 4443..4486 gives 1.01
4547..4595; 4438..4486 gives 1.01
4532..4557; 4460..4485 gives 0.97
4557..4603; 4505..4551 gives 1.02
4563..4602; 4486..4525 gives 1.04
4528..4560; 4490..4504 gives 1.00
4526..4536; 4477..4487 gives 0.85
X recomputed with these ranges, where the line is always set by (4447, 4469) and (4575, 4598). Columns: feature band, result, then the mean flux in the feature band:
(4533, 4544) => -0.63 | 61.3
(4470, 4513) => -2.31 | 59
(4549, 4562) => 0.68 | 55.6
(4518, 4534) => -0.42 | 59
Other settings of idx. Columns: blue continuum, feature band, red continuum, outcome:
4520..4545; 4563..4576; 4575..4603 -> -0.36 angstrom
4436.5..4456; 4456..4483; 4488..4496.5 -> -1.57 angstrom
